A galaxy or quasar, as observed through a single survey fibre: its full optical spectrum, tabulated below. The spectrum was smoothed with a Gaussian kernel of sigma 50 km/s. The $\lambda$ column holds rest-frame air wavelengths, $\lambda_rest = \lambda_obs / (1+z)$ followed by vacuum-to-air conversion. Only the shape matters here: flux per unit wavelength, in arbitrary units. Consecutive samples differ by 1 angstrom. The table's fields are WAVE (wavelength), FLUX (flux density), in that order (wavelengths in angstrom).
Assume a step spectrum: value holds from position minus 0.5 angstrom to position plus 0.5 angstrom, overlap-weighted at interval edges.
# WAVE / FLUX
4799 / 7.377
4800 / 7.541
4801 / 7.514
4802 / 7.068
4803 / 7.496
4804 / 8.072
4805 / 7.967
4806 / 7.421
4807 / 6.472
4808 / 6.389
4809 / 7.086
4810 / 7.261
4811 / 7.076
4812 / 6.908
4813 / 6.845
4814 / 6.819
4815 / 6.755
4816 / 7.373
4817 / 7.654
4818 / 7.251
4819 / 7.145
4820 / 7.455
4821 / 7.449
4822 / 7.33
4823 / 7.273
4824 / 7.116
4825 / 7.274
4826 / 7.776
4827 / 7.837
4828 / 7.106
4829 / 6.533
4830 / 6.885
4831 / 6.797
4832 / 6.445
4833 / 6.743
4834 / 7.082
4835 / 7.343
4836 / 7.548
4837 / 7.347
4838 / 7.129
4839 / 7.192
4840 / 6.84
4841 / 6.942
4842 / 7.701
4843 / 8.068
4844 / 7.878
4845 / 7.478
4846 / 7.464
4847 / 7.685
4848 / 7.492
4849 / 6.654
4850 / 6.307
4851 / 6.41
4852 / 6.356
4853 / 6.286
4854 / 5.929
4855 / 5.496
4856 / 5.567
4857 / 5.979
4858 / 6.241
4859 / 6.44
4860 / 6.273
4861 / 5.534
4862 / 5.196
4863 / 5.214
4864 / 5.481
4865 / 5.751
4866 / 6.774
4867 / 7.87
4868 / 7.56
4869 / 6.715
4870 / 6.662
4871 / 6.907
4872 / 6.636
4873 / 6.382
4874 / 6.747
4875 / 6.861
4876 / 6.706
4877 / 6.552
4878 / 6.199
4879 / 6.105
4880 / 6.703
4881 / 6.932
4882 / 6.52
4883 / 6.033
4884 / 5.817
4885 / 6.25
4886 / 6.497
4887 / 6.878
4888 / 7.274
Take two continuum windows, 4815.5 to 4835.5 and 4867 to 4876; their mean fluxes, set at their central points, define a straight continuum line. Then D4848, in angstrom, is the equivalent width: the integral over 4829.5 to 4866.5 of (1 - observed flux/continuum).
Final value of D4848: 2.0 angstrom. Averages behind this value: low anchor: 7.19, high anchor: 6.86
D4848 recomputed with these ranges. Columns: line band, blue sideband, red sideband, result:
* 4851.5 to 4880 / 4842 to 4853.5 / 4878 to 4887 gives 1.8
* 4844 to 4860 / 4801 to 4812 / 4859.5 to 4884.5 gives 0.3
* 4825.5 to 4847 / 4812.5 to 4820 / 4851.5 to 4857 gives -2.5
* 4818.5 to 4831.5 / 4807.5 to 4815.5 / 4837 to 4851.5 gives -0.4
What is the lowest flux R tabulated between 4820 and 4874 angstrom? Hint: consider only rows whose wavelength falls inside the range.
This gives 5.196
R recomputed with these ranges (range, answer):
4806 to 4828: 6.389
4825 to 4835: 6.445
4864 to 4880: 5.481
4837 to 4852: 6.307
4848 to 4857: 5.496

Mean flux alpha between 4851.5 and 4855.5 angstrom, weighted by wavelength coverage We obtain 6.02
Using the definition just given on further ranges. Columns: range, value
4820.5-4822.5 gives 7.39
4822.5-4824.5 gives 7.19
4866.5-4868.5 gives 7.71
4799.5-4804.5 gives 7.54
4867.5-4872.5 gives 6.9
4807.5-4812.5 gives 6.94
